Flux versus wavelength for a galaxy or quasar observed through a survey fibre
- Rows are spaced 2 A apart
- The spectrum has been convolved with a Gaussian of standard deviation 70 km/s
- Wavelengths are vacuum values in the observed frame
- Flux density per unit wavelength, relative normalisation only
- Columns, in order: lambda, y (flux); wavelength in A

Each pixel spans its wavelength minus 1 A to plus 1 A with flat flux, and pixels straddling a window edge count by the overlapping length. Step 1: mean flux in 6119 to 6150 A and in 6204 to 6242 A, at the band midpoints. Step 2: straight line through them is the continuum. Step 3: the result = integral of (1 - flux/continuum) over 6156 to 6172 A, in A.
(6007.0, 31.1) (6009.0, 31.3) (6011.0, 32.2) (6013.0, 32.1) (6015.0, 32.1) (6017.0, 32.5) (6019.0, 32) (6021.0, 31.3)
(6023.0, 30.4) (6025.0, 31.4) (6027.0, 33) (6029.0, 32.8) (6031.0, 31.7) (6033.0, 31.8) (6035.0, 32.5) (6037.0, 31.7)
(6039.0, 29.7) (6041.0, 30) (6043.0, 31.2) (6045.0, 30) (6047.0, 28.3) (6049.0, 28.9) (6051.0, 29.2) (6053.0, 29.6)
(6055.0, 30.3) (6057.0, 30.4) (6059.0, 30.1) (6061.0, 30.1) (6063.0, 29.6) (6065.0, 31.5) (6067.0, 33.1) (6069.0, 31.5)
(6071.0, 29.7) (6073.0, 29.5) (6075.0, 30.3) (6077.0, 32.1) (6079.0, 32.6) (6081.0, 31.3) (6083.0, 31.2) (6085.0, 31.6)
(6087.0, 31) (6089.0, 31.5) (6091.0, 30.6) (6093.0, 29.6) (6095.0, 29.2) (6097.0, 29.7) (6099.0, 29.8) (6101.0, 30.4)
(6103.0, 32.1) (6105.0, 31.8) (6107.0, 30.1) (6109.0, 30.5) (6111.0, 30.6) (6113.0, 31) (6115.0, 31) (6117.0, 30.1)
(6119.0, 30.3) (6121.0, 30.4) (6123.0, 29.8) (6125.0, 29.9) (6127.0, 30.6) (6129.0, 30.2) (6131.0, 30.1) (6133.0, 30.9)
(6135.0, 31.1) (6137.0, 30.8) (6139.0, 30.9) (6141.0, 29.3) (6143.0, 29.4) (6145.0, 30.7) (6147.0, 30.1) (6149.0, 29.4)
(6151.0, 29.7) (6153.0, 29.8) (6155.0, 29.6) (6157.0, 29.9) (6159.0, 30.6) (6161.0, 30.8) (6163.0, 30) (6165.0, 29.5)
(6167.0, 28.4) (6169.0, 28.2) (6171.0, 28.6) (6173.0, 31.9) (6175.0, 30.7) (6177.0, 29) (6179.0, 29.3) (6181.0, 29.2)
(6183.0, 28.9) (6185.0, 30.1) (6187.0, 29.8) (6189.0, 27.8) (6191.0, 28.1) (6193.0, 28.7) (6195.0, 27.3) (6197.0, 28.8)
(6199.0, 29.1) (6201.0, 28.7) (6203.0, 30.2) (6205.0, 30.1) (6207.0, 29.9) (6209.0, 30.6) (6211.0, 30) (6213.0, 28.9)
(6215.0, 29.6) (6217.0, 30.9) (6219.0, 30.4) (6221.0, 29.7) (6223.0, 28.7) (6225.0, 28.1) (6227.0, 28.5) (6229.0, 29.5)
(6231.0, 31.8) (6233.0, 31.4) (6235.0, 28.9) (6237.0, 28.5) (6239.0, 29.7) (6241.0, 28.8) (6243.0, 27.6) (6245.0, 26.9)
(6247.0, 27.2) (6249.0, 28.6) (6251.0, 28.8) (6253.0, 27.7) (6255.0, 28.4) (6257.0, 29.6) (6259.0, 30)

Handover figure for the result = 0.3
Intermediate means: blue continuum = 30.2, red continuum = 29.7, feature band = 29.5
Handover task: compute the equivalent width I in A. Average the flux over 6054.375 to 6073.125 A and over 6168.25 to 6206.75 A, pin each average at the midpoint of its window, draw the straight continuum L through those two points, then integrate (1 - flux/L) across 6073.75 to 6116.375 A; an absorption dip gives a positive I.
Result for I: -0.8 A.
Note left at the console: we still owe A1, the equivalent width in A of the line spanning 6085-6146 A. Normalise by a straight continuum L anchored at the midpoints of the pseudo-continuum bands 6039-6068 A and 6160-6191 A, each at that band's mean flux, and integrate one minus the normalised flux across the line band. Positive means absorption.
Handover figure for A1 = -1.4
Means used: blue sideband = 30.1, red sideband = 29.4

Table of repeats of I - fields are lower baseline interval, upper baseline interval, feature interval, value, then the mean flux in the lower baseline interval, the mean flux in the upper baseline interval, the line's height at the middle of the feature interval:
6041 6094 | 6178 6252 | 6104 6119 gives -0.28 A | 30.6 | 29.2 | 30.1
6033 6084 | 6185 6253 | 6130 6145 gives -0.25 A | 30.6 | 29.1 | 29.9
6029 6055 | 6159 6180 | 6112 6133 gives -0.27 A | 30.5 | 29.7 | 30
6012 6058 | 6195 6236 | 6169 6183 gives 0.15 A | 31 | 29.6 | 29.9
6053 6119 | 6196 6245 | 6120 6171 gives 0.32 A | 30.7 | 29.5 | 30.2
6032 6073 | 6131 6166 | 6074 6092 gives -0.60 A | 30.4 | 30.1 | 30.3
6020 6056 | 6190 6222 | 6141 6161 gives -0.04 A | 30.8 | 29.4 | 29.9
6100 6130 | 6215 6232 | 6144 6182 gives 0.55 A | 30.6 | 29.7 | 30.2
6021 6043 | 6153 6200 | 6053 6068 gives 0.19 A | 31.5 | 29.3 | 31.1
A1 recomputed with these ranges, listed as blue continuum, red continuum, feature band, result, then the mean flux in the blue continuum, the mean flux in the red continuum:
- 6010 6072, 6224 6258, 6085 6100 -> 0.07 A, 31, 28.8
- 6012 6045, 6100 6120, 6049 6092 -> 0.58 A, 31.6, 30.8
